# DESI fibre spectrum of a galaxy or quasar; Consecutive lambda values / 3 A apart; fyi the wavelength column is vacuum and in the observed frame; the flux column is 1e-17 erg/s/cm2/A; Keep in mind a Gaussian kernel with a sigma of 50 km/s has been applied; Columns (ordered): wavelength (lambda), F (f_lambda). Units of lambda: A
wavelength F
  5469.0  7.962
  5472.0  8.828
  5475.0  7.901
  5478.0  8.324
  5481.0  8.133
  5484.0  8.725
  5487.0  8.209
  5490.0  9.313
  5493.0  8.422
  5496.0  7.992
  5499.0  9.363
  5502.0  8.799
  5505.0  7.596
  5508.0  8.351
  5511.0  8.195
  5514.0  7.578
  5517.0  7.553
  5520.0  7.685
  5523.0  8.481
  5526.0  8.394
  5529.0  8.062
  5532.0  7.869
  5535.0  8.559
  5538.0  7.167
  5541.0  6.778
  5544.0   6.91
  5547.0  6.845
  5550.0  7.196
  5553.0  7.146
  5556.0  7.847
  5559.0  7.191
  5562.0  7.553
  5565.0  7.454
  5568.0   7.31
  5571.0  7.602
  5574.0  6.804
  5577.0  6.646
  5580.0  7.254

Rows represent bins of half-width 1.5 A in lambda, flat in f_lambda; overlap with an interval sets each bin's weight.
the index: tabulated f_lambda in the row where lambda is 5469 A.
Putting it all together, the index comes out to 7.962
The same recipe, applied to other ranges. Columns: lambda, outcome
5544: 6.91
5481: 8.133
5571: 7.602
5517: 7.553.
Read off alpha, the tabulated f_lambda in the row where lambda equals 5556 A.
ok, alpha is 7.847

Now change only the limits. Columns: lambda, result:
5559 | 7.191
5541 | 6.778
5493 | 8.422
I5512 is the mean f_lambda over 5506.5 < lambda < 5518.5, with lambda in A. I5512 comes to 7.92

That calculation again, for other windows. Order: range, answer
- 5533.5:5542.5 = 7.5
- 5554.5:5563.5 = 7.53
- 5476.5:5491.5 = 8.54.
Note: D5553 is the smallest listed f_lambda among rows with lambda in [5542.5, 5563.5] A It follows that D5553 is 6.845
